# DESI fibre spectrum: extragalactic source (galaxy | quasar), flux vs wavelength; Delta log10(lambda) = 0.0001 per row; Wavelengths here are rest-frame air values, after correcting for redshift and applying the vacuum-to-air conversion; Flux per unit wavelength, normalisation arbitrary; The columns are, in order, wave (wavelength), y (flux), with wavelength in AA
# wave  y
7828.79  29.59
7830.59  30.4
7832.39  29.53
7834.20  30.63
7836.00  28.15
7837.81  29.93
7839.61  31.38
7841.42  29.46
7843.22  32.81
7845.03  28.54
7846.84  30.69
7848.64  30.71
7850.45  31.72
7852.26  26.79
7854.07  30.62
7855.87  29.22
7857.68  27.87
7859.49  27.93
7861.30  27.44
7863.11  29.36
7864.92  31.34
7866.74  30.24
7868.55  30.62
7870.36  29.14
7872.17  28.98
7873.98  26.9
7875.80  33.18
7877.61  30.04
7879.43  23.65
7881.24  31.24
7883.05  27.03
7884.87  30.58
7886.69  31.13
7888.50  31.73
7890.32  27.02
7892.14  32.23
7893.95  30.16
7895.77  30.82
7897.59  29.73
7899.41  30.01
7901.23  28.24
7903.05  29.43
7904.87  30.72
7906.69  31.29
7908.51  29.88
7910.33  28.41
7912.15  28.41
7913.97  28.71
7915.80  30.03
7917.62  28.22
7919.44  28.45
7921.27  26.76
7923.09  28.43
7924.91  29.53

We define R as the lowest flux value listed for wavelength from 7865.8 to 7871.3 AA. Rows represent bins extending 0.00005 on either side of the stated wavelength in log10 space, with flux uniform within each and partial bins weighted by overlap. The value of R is 29.14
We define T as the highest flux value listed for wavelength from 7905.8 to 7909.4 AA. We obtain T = 31.29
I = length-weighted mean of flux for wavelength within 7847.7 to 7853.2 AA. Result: 29.8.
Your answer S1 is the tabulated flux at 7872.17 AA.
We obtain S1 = 28.98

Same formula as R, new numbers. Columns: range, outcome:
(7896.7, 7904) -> 28.24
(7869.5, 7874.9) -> 26.9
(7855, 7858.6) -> 27.87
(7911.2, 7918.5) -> 28.22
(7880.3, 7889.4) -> 27.03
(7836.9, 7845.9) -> 28.54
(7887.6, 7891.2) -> 27.02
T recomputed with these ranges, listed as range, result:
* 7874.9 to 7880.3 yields 33.18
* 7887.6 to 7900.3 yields 32.23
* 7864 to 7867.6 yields 31.34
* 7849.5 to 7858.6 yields 31.72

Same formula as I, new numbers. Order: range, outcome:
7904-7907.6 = 31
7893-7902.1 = 29.8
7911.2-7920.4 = 28.7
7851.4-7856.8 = 28.9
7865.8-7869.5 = 30.4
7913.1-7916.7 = 29.3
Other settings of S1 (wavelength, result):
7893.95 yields 30.16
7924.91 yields 29.53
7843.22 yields 32.81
